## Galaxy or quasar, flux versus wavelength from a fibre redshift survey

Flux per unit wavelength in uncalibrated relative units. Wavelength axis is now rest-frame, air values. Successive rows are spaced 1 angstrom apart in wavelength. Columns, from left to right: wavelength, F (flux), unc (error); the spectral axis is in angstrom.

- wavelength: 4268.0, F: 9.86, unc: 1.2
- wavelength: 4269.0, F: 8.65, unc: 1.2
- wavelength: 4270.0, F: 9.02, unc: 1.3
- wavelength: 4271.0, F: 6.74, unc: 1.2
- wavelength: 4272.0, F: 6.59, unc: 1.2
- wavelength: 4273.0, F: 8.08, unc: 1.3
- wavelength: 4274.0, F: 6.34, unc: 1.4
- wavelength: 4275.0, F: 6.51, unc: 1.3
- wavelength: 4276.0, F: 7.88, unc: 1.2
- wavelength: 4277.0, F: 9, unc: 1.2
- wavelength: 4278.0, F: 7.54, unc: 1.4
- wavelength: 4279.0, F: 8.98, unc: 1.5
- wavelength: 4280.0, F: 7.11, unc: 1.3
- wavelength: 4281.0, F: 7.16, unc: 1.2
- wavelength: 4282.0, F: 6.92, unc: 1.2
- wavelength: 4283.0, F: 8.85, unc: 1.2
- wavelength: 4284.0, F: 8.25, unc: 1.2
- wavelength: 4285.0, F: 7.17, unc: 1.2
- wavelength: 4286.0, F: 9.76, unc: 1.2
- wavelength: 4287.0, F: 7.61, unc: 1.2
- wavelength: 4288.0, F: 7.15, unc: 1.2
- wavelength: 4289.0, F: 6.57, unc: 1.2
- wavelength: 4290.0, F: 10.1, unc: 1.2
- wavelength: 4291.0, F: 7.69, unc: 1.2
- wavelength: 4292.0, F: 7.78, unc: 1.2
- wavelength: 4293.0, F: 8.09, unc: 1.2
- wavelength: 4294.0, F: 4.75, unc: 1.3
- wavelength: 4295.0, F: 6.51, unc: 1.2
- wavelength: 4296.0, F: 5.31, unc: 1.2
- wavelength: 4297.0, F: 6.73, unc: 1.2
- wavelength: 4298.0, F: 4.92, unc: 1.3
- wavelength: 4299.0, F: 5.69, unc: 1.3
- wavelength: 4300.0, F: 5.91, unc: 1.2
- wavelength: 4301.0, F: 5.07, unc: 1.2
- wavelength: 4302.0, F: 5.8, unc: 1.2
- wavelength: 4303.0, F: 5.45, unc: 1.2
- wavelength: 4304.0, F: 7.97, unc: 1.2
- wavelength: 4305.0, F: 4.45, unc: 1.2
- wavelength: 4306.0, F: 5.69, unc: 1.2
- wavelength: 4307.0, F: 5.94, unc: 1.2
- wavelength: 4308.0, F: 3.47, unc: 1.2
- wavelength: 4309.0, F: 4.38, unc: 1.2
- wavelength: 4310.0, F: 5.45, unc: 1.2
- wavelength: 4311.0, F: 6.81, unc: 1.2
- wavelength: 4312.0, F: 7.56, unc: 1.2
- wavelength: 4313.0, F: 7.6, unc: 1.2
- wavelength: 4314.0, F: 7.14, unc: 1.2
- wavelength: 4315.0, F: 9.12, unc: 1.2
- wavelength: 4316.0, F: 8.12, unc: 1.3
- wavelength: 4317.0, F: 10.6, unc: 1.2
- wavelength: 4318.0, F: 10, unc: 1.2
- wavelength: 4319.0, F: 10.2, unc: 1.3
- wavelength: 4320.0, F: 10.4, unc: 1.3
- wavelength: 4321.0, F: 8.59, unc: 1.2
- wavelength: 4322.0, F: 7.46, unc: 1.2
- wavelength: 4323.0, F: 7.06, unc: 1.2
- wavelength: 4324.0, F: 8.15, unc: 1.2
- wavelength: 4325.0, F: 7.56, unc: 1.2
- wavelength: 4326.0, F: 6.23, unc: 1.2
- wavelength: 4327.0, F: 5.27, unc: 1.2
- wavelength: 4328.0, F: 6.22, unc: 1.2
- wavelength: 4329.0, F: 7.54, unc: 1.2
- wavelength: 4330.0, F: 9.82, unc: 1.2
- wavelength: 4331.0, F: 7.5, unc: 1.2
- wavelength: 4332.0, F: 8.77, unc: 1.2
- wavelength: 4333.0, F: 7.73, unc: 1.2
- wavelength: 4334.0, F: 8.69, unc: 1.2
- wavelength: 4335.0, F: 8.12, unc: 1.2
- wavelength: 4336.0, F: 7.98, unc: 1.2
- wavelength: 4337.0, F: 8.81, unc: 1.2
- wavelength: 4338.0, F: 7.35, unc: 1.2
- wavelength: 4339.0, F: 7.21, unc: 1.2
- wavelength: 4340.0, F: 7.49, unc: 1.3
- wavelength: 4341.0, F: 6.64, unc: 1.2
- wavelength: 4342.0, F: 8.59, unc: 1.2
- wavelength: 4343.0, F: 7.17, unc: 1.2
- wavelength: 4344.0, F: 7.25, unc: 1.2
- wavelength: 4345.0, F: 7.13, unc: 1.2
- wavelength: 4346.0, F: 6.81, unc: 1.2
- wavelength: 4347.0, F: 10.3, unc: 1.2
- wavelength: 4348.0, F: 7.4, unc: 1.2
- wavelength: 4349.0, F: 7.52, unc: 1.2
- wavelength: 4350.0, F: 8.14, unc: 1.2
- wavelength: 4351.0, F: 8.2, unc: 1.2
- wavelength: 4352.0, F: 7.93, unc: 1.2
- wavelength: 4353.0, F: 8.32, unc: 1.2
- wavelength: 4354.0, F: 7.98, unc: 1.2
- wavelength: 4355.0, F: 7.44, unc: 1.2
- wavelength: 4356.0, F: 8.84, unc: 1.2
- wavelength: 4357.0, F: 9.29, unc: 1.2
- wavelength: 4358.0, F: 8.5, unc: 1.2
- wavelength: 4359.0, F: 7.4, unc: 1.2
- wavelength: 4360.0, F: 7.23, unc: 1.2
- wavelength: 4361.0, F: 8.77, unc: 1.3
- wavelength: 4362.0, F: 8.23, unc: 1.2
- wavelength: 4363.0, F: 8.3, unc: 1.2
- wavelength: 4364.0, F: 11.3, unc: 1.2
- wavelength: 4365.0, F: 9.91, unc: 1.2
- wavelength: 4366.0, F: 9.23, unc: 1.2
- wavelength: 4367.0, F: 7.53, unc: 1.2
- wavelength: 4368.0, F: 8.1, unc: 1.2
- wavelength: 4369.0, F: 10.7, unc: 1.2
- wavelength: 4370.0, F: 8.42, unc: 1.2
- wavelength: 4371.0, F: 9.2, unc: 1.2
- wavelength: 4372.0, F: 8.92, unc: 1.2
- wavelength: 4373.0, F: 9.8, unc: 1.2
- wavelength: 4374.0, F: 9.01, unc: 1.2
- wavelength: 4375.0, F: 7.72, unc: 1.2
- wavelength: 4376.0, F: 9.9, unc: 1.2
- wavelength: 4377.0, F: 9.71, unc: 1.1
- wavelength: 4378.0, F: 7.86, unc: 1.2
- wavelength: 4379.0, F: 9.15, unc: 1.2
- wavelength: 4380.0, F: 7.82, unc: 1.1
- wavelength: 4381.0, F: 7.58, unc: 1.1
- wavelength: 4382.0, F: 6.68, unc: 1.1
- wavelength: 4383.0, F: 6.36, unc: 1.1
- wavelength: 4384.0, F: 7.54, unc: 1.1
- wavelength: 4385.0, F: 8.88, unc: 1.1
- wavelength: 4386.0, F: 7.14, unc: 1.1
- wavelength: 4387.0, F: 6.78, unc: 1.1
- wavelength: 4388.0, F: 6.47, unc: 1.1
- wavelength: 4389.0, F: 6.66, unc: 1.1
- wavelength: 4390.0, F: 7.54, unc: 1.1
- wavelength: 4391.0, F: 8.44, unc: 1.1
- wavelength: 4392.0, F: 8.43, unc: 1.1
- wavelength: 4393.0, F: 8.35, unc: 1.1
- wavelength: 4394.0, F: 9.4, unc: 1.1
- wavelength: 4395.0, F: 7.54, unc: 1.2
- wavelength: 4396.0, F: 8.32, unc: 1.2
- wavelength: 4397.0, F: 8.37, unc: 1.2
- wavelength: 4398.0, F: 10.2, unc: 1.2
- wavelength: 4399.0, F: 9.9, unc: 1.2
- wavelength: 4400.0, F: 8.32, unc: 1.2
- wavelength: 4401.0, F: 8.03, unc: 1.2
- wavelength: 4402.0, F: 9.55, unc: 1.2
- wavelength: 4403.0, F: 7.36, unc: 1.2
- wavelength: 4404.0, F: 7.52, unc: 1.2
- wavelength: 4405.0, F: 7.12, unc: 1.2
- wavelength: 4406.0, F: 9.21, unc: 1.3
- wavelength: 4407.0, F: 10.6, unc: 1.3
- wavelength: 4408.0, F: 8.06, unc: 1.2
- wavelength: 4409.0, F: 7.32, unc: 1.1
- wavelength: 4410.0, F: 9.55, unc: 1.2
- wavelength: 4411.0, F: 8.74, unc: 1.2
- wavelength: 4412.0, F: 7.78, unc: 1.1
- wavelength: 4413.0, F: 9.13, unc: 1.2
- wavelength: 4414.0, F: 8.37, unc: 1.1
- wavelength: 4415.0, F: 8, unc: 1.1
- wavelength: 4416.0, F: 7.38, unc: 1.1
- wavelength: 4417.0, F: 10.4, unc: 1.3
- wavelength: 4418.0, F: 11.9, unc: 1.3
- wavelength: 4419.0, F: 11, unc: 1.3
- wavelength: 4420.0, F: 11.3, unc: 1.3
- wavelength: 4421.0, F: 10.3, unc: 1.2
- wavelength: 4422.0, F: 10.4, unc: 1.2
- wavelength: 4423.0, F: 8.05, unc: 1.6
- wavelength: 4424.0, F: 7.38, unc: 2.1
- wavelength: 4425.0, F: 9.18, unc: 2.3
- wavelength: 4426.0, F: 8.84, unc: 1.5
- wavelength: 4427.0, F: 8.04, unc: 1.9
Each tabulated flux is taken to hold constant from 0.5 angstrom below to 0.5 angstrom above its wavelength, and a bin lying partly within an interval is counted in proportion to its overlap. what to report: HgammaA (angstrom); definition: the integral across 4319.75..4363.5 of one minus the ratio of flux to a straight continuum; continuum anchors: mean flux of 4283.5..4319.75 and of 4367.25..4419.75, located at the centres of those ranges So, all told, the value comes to -1.3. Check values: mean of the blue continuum 6.99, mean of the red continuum 8.51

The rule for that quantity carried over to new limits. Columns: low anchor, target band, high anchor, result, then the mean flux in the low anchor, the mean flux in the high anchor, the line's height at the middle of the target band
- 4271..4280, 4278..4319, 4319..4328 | 3.0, 7.54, 7.66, 7.6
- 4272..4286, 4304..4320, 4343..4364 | 1.3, 7.71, 8.11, 7.89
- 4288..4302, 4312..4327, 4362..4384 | -2.3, 6.54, 8.69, 7.22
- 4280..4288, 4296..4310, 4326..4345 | 4.1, 7.86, 7.62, 7.77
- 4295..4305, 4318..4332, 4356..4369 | -2.0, 5.83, 8.74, 6.99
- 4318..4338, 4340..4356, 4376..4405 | 0.5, 8.04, 8.08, 8.05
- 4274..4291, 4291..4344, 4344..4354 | 4.9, 7.86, 7.94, 7.9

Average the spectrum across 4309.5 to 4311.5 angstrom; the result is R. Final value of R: 6.13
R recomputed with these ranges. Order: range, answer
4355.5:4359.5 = 8.51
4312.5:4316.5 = 7.99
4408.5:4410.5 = 8.44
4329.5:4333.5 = 8.46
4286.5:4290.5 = 7.86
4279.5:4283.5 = 7.51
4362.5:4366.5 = 9.69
